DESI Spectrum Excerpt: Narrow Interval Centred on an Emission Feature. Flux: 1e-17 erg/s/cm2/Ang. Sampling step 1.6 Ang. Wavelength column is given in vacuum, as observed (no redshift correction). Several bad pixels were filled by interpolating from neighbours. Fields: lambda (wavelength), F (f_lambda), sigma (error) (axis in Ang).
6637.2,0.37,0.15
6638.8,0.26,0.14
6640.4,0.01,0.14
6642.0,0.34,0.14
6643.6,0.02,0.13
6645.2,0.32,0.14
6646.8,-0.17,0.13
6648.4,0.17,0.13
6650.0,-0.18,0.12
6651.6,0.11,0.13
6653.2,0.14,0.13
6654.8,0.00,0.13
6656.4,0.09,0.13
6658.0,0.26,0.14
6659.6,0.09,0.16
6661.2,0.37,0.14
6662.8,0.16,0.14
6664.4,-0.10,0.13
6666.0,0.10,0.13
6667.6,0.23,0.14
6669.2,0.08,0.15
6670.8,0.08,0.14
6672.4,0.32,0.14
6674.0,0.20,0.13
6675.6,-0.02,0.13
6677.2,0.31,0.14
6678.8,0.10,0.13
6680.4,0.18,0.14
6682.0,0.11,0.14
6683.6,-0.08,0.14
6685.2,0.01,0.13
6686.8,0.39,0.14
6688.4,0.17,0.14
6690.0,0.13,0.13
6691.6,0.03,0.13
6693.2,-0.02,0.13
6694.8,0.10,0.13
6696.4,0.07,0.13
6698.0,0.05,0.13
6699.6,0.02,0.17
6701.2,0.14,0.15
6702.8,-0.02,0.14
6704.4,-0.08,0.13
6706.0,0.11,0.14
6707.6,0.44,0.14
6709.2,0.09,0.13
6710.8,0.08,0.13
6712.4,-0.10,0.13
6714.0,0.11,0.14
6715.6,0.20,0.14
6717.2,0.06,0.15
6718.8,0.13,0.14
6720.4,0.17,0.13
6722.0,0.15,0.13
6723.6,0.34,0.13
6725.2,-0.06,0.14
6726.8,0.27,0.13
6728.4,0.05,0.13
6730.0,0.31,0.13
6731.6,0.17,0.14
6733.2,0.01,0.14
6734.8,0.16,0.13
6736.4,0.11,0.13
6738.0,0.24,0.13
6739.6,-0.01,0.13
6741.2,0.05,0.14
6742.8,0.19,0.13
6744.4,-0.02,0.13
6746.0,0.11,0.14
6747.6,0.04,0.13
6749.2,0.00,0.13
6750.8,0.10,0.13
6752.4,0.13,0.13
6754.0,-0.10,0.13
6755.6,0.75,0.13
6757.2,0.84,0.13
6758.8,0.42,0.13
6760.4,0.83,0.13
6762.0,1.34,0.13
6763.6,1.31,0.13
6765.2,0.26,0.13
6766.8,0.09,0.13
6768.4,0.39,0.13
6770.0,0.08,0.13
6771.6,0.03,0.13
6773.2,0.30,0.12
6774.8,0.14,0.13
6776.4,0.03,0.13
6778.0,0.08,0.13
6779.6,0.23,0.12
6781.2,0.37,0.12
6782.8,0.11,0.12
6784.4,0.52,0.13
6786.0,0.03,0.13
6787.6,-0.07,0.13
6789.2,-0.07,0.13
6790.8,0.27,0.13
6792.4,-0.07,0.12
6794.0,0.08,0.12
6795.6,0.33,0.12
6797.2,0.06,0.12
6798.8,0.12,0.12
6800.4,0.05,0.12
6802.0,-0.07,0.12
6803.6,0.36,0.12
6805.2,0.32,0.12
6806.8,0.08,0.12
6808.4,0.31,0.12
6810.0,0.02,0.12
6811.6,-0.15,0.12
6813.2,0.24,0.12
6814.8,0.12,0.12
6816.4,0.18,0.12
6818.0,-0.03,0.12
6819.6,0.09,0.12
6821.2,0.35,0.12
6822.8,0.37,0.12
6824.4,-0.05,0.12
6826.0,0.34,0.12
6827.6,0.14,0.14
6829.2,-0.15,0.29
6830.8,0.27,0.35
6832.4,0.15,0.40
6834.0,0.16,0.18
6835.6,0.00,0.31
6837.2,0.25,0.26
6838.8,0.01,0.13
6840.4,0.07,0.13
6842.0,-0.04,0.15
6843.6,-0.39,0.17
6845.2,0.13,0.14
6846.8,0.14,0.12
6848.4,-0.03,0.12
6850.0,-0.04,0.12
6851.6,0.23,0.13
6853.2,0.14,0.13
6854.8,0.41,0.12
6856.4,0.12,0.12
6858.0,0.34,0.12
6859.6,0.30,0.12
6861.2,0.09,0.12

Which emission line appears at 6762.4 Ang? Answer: [O II]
